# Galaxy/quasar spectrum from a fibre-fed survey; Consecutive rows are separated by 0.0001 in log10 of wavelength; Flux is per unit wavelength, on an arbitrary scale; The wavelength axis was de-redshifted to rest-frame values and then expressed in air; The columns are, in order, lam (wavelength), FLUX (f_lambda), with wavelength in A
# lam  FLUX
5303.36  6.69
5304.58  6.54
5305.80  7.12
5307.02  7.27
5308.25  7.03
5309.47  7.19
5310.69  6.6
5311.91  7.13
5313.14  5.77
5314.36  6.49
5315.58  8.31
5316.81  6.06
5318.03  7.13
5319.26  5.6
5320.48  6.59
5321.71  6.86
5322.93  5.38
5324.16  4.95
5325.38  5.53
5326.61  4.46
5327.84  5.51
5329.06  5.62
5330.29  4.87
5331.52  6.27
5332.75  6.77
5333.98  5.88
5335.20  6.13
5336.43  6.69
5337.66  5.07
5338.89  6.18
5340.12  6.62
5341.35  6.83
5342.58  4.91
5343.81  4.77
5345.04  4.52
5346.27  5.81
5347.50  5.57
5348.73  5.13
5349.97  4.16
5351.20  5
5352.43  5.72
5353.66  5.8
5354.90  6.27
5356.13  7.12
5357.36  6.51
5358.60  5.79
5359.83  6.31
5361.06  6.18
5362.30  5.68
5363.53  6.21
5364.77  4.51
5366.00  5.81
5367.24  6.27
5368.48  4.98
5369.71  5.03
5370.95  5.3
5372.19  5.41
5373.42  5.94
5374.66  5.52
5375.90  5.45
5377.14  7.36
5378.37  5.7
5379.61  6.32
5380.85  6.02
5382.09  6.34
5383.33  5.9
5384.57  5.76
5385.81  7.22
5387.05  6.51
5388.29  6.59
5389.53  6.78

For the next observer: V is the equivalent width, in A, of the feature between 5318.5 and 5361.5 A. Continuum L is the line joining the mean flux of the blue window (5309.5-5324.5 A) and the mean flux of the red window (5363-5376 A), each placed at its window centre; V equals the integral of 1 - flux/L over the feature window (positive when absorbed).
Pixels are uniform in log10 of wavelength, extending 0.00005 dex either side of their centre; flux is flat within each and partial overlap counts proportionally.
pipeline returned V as 1.9 A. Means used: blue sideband 6.46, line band 5.76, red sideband 5.49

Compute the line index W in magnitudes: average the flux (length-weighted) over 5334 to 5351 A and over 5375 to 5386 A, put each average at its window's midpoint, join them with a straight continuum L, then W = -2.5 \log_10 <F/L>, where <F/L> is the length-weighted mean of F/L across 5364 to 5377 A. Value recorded 0.10 mag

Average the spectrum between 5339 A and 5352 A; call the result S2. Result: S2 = 5.37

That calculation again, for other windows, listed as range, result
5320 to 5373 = 5.7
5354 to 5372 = 5.84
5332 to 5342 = 6.27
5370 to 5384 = 5.91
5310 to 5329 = 6.15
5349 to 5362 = 5.86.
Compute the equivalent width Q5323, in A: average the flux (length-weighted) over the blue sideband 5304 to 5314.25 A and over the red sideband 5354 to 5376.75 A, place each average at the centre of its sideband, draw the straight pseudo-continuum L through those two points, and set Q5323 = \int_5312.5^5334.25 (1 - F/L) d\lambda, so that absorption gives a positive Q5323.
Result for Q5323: 1.85 A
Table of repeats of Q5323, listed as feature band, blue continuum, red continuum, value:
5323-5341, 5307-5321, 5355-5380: 1.9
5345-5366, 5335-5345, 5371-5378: 0.5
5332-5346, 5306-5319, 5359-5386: 1.2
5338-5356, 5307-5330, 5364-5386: 1.4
